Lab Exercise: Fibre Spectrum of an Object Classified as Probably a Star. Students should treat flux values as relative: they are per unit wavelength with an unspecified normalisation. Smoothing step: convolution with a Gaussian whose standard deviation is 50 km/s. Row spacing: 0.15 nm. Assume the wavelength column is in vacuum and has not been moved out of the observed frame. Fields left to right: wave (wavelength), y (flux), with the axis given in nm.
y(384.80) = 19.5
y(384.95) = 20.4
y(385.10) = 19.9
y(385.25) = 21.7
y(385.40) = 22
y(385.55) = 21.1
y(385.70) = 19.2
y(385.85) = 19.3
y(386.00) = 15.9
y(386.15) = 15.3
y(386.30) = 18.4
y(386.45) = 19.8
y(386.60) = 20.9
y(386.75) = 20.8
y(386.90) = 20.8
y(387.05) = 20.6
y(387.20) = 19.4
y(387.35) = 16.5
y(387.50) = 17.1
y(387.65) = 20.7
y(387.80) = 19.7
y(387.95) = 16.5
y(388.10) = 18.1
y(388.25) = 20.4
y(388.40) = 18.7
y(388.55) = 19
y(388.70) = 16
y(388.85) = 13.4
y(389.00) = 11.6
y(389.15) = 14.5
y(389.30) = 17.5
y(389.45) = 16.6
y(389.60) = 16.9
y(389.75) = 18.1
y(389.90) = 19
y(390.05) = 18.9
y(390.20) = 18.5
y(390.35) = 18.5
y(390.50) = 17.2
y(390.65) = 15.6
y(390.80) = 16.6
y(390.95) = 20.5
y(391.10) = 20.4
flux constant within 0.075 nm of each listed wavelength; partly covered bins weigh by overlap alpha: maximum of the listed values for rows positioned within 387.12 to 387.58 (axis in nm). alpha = 19.4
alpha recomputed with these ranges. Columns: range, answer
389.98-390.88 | 18.9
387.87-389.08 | 20.4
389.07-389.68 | 17.5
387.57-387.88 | 20.7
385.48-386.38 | 21.1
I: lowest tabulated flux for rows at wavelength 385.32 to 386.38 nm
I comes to 15.3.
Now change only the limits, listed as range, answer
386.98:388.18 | 16.5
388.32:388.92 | 13.4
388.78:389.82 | 11.6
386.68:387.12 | 20.6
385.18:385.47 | 21.7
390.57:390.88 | 15.6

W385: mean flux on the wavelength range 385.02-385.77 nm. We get 20.8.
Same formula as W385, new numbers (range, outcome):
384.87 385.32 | 20.6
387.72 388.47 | 18.7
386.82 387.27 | 20.3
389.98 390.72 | 17.7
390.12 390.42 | 18.5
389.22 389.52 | 17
